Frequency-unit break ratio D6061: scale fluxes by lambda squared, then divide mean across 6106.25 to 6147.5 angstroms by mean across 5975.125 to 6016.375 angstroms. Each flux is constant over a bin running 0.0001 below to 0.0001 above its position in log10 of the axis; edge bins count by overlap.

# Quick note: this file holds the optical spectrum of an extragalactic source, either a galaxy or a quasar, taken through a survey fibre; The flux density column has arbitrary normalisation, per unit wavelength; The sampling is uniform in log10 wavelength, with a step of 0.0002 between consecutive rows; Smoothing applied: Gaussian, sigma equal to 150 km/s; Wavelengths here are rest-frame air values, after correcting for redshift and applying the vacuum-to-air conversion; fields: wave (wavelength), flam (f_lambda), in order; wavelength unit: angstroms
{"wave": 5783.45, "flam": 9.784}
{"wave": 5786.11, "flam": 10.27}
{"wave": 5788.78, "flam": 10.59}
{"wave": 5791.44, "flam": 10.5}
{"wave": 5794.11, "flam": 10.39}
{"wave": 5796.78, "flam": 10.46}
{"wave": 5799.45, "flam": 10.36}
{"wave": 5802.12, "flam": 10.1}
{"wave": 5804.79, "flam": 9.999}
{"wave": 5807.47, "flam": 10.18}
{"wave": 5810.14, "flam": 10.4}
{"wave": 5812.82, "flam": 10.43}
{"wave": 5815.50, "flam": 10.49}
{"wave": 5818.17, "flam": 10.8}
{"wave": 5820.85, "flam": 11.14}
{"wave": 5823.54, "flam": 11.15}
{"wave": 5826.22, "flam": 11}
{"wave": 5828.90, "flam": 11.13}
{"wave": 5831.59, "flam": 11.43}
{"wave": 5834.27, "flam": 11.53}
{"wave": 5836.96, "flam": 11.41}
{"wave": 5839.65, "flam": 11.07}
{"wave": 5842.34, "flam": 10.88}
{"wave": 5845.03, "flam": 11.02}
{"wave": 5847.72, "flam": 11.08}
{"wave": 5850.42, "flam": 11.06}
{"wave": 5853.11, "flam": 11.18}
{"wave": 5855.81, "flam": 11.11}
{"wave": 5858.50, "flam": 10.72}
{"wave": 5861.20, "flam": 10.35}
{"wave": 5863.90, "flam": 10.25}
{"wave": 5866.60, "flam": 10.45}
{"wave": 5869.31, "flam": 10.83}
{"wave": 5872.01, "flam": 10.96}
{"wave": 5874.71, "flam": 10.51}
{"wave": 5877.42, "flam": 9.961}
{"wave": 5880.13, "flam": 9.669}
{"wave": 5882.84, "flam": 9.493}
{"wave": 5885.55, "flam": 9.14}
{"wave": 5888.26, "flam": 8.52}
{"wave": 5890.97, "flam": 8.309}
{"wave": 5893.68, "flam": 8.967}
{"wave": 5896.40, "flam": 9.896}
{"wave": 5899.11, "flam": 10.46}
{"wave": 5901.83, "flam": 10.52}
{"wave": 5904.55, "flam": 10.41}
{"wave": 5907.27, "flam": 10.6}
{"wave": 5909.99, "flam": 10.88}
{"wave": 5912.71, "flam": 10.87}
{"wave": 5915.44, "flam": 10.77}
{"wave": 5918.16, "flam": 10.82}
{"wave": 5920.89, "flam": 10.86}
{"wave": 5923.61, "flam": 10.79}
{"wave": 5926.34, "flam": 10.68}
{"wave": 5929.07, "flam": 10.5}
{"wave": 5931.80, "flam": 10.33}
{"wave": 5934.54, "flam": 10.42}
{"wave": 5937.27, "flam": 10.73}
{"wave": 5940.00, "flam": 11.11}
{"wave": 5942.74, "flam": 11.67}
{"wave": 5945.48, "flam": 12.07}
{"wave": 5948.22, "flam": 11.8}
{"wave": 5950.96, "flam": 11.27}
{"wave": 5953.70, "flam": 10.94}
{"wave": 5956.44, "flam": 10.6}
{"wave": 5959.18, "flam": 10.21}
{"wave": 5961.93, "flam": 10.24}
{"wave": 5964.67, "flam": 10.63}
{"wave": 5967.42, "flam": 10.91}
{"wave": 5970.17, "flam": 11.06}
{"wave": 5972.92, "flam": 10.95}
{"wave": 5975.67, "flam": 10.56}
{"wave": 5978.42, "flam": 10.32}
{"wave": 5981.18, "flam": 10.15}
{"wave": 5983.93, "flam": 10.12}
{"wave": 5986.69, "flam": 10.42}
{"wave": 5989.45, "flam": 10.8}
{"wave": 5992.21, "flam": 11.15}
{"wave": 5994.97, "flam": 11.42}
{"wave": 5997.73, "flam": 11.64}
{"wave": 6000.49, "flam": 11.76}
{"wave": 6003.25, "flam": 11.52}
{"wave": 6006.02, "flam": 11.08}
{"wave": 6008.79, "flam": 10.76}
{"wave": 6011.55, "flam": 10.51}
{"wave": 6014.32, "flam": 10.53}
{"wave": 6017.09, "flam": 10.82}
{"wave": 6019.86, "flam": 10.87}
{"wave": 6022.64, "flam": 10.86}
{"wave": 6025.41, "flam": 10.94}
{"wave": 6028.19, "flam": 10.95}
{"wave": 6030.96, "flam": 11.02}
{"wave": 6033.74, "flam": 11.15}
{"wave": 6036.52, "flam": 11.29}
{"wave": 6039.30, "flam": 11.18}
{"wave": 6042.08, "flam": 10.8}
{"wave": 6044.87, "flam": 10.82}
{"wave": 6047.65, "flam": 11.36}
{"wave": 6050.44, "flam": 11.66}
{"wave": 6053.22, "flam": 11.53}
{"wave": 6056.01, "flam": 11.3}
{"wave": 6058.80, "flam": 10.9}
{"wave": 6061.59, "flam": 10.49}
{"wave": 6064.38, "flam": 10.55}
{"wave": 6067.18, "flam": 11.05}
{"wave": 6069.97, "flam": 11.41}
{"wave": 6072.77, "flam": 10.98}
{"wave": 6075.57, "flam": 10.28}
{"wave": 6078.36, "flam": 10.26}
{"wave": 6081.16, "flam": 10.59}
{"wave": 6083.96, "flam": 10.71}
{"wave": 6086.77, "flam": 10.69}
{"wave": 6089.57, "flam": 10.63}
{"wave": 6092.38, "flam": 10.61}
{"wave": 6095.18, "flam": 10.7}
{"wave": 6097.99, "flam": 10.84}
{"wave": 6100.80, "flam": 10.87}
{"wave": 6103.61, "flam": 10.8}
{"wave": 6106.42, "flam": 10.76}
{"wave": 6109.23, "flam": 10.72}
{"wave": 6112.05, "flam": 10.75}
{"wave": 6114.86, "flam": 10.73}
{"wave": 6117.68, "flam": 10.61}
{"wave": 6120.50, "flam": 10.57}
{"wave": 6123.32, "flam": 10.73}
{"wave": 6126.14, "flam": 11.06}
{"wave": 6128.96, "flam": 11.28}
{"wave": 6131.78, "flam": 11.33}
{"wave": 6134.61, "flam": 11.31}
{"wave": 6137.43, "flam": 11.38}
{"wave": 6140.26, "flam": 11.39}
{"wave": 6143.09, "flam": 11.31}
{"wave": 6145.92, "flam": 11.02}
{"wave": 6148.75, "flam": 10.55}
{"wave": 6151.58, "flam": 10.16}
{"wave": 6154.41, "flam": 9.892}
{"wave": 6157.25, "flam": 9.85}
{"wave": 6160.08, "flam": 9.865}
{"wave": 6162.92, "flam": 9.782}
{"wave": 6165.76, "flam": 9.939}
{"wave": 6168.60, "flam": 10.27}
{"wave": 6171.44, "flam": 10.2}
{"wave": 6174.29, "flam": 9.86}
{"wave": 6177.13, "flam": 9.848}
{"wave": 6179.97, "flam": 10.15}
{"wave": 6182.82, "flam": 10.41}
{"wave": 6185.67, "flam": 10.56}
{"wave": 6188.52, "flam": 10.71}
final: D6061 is 1.06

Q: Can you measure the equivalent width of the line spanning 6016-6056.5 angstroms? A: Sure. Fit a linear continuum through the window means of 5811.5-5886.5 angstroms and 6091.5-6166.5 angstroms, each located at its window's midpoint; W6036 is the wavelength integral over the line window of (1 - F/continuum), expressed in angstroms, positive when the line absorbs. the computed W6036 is -1.5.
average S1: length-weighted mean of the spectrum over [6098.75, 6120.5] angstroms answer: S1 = 10.7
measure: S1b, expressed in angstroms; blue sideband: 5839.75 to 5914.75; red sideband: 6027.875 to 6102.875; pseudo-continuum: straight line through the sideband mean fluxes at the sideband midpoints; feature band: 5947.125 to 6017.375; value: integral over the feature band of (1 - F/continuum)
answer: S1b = -1.3 angstroms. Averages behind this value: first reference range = 10.3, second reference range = 10.9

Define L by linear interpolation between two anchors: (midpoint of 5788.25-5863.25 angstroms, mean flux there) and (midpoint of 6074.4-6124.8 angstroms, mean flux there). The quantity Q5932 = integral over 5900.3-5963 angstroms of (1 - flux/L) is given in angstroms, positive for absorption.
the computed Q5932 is -0.6 angstroms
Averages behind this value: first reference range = 10.8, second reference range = 10.7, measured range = 10.8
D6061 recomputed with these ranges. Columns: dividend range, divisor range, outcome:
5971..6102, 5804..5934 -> 1.10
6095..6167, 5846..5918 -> 1.13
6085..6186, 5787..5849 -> 1.09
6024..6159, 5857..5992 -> 1.09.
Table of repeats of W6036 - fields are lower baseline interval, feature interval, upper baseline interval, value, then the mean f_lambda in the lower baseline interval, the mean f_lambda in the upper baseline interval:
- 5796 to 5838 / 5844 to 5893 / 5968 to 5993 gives 2.18 angstroms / 10.8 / 10.6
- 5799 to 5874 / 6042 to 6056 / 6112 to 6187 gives -0.86 angstroms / 10.8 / 10.5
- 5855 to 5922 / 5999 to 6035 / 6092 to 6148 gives -1.26 angstroms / 10.2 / 10.9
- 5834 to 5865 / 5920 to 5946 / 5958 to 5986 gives -0.55 angstroms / 11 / 10.5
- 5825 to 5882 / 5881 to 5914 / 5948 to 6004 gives 3.05 angstroms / 10.8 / 10.9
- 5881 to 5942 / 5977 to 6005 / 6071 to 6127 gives -1.33 angstroms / 10.2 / 10.7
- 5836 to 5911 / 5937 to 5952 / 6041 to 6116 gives -1.41 angstroms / 10.3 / 10.8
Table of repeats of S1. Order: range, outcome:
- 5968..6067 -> 11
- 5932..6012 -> 10.9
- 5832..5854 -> 11.2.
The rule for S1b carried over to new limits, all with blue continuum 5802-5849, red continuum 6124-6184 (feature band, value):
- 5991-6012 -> -1.1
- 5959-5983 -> 0.3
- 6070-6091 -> -0.1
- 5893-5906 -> 0.8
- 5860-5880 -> 0.7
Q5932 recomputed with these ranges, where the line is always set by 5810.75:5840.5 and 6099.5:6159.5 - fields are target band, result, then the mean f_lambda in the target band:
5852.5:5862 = 0.1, 10.8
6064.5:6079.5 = 0.1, 10.8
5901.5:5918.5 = 0.4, 10.7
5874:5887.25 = 1.6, 9.68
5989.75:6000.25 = -0.5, 11.4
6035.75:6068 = -0.6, 11.1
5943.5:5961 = -0.3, 11.1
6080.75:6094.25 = 0.2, 10.7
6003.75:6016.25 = 0.1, 10.8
